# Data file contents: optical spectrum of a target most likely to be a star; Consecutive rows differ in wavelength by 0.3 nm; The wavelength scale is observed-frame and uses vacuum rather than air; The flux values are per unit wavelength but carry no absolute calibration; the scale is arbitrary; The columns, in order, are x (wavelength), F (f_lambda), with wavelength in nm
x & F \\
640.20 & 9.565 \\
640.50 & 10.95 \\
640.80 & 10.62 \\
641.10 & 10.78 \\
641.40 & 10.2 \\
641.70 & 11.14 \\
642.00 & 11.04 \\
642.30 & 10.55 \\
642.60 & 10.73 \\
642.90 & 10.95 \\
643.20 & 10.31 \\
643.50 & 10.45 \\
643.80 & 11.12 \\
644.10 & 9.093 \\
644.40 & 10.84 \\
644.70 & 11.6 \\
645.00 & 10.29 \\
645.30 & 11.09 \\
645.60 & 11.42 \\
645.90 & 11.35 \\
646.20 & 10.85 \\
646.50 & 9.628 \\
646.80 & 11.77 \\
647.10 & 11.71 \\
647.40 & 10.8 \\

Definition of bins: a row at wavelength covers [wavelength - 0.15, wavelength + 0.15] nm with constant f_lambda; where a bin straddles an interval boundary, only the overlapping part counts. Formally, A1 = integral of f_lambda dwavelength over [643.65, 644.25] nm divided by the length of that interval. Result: 10.1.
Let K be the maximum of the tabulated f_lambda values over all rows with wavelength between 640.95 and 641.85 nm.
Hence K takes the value 11.14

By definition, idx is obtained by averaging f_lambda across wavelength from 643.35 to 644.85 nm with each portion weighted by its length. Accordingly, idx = 10.6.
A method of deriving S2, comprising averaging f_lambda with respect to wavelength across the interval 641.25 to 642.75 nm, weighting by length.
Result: 10.7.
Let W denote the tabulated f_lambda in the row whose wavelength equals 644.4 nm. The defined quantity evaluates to 10.84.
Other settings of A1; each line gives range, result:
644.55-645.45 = 11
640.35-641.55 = 10.6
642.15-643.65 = 10.6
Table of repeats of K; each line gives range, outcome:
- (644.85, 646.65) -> 11.42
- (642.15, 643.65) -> 10.95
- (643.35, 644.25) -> 11.12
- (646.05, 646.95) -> 11.77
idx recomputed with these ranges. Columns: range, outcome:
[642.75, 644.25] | 10.4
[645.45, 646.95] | 11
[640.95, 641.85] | 10.7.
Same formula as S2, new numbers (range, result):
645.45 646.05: 11.4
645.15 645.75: 11.3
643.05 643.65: 10.4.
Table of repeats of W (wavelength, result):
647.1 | 11.71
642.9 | 10.95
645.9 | 11.35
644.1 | 9.093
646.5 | 9.628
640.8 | 10.62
